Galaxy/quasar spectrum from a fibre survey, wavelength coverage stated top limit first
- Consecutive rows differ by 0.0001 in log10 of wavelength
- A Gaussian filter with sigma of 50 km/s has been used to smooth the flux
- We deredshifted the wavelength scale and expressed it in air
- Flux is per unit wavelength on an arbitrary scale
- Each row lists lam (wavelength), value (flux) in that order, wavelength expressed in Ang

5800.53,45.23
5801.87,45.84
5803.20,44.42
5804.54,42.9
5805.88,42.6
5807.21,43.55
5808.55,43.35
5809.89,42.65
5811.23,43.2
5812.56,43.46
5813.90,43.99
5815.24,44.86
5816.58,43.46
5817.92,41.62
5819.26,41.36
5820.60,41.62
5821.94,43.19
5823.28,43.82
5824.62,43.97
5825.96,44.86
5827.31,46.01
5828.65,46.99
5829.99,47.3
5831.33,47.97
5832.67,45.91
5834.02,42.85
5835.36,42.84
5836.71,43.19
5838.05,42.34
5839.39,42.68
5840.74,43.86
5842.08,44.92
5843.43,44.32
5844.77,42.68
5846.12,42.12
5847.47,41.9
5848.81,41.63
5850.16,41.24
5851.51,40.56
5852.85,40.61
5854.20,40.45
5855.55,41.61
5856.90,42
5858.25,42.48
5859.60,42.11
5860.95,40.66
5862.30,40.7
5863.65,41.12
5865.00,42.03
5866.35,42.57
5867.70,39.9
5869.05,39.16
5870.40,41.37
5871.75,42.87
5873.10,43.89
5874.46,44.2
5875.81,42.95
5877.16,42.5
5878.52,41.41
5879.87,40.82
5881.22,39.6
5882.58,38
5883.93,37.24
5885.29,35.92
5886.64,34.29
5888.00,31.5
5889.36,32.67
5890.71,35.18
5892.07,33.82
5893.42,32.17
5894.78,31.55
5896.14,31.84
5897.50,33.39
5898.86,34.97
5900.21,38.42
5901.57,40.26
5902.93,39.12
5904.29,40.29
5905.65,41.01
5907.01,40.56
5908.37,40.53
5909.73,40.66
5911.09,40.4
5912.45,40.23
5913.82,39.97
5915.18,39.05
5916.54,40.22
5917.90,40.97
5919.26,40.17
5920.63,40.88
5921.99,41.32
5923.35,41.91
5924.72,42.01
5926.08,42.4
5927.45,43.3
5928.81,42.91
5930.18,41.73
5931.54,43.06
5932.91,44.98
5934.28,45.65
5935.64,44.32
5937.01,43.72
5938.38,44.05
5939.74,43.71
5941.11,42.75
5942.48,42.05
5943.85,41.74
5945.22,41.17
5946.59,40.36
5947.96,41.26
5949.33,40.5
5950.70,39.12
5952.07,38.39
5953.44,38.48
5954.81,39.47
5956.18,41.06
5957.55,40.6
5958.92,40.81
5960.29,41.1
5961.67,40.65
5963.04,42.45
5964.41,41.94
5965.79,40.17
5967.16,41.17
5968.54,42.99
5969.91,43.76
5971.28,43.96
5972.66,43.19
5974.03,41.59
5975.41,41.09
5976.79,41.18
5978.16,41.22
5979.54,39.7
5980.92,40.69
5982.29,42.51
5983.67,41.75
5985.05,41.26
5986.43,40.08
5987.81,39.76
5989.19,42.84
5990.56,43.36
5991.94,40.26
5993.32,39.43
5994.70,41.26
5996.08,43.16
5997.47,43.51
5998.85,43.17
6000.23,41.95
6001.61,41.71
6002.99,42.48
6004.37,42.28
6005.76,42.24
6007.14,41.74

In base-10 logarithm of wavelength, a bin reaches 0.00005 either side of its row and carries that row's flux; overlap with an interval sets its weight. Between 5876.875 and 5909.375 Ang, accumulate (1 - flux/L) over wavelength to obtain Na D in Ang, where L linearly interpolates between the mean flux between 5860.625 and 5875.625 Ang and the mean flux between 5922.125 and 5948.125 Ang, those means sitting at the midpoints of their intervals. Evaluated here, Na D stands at 4.0 Ang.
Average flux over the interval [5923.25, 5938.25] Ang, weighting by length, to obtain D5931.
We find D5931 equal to 43.3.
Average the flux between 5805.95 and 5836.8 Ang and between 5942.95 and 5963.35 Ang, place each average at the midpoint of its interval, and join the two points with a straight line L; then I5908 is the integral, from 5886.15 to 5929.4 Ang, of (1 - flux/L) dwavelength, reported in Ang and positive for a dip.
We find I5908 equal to 3.4 Ang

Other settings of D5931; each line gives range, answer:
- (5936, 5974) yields 41.5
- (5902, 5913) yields 40.4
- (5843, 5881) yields 41.7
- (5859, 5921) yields 39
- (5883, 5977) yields 40.1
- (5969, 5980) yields 42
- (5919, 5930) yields 41.9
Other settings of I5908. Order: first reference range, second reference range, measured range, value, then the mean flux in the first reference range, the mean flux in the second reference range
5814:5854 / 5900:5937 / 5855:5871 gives 0.54 Ang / 43.4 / 41.4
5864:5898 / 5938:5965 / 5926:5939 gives -1.10 Ang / 38.1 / 41.1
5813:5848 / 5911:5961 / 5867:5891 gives 2.05 Ang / 43.9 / 41.5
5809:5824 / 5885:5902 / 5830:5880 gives -4.98 Ang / 43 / 34.2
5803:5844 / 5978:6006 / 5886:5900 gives 3.14 Ang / 43.9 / 41.6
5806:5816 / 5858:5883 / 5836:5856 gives 0.03 Ang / 43.5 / 41.5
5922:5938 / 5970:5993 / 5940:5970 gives 1.00 Ang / 43.2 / 41.6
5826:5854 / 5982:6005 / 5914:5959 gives 0.87 Ang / 43.6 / 41.8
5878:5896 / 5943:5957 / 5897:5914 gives -1.08 Ang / 35.5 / 40.2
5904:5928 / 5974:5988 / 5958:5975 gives -0.41 Ang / 40.9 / 41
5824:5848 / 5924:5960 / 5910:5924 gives 0.64 Ang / 44.3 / 41.9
